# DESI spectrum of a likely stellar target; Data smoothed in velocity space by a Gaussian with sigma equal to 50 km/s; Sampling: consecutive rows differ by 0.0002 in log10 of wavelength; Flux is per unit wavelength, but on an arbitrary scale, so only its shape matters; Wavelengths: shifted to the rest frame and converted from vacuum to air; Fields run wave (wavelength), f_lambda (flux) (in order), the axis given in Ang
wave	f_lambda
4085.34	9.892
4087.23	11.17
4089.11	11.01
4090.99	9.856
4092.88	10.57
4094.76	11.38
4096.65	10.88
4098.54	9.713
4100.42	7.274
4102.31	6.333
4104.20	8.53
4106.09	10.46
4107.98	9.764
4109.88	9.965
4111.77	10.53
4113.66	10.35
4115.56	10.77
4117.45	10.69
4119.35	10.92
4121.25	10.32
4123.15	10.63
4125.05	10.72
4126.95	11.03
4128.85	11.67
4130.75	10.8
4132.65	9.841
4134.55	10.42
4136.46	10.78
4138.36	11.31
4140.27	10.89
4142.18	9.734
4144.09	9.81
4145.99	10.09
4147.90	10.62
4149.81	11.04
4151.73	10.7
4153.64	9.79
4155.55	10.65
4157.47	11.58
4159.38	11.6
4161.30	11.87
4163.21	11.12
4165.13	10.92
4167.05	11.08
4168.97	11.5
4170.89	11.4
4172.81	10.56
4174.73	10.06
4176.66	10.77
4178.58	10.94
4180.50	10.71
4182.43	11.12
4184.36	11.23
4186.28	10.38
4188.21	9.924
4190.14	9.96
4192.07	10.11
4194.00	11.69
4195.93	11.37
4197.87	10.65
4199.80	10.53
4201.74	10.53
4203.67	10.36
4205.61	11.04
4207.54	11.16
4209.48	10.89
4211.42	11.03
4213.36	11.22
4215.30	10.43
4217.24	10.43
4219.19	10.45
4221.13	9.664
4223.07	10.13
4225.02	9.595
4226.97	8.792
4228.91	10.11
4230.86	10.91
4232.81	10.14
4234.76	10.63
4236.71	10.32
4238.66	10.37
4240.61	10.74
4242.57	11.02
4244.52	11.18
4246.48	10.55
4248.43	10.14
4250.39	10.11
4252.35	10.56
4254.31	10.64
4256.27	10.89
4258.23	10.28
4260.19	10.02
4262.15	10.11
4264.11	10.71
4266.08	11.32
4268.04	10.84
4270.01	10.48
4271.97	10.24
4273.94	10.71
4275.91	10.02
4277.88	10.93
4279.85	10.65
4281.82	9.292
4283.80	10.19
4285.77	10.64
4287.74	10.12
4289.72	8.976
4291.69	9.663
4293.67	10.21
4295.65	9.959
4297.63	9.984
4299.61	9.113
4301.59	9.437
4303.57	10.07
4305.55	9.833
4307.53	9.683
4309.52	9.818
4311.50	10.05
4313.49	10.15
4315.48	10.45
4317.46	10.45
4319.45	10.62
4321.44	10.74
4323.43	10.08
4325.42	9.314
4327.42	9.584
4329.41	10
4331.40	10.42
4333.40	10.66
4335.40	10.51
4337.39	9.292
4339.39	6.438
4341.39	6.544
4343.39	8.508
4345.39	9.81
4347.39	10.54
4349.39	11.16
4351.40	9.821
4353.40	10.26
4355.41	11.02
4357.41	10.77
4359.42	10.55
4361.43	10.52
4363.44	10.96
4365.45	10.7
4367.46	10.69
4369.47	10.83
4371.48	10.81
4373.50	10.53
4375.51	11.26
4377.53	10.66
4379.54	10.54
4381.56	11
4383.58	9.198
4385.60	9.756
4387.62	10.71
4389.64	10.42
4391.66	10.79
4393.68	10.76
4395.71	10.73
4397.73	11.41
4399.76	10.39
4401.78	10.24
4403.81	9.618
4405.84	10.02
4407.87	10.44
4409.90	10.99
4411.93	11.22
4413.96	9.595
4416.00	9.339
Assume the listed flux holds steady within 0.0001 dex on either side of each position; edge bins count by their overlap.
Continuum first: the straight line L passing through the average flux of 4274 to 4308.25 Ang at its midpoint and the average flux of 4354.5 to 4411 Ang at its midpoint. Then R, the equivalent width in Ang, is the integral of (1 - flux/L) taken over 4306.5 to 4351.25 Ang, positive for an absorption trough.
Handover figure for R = 1.9 Ang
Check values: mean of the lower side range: 9.95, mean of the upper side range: 10.6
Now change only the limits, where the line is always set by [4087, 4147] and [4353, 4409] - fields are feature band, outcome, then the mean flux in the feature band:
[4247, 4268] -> -0.2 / 10.5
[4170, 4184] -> -0.7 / 10.8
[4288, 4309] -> 1.5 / 9.71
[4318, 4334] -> 0.5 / 10.2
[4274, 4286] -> 0.2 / 10.3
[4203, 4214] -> -0.6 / 11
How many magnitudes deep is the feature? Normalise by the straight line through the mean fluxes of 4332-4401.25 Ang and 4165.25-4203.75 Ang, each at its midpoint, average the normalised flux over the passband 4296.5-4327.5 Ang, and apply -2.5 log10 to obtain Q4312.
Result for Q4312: 0.05 mag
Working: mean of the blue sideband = 10.8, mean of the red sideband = 10.3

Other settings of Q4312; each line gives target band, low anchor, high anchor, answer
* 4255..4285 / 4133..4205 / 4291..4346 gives -0.044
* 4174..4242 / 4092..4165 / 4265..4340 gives -0.030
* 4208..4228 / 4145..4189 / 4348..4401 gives 0.053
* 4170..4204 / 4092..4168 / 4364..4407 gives -0.024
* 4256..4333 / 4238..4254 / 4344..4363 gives 0.040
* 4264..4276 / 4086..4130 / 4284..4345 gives -0.088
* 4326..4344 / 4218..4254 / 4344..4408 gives 0.148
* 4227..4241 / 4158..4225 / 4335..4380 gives 0.027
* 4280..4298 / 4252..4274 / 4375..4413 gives 0.067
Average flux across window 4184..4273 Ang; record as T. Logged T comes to 10.5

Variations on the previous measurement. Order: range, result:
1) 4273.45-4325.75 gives 10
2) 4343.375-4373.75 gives 10.5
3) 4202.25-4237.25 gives 10.4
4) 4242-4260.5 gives 10.5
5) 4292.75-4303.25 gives 9.76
